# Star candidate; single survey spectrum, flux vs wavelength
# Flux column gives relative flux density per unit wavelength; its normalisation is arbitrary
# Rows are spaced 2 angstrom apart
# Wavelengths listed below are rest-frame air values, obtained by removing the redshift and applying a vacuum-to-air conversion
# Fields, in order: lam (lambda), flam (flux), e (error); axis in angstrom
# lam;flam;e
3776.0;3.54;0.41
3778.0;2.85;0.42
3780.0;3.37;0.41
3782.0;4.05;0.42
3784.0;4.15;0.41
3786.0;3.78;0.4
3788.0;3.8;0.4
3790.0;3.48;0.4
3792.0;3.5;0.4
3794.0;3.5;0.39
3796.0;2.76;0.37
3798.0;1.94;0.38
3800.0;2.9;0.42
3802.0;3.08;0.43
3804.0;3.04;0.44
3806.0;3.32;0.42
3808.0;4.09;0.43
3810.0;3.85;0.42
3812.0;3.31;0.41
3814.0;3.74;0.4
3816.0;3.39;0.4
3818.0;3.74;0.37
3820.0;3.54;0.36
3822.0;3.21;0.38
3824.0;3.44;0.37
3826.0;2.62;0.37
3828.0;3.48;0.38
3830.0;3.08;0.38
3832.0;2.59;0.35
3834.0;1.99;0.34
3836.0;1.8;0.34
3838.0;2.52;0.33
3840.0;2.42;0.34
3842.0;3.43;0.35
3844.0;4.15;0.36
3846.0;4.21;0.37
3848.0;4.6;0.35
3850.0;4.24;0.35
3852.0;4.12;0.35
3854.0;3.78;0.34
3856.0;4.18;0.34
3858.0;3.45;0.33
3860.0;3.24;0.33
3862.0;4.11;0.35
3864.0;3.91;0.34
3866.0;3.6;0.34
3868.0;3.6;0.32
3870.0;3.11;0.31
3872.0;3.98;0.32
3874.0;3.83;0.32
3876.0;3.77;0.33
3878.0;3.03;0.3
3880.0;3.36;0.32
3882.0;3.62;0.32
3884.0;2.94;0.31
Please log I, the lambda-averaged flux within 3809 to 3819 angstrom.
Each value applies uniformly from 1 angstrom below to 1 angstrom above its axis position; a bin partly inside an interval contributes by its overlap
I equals 3.61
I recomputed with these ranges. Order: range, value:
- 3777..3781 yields 3.11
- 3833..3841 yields 2.18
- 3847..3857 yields 4.18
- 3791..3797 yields 3.25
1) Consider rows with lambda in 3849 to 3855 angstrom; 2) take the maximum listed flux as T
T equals 4.24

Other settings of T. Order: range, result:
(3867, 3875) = 3.98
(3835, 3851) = 4.6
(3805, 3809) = 4.09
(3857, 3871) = 4.11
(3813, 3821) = 3.74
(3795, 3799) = 2.76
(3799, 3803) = 3.08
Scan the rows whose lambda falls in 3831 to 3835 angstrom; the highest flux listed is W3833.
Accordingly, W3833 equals 2.59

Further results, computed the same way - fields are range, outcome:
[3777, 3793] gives 4.15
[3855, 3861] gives 4.18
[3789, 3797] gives 3.5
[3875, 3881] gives 3.77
